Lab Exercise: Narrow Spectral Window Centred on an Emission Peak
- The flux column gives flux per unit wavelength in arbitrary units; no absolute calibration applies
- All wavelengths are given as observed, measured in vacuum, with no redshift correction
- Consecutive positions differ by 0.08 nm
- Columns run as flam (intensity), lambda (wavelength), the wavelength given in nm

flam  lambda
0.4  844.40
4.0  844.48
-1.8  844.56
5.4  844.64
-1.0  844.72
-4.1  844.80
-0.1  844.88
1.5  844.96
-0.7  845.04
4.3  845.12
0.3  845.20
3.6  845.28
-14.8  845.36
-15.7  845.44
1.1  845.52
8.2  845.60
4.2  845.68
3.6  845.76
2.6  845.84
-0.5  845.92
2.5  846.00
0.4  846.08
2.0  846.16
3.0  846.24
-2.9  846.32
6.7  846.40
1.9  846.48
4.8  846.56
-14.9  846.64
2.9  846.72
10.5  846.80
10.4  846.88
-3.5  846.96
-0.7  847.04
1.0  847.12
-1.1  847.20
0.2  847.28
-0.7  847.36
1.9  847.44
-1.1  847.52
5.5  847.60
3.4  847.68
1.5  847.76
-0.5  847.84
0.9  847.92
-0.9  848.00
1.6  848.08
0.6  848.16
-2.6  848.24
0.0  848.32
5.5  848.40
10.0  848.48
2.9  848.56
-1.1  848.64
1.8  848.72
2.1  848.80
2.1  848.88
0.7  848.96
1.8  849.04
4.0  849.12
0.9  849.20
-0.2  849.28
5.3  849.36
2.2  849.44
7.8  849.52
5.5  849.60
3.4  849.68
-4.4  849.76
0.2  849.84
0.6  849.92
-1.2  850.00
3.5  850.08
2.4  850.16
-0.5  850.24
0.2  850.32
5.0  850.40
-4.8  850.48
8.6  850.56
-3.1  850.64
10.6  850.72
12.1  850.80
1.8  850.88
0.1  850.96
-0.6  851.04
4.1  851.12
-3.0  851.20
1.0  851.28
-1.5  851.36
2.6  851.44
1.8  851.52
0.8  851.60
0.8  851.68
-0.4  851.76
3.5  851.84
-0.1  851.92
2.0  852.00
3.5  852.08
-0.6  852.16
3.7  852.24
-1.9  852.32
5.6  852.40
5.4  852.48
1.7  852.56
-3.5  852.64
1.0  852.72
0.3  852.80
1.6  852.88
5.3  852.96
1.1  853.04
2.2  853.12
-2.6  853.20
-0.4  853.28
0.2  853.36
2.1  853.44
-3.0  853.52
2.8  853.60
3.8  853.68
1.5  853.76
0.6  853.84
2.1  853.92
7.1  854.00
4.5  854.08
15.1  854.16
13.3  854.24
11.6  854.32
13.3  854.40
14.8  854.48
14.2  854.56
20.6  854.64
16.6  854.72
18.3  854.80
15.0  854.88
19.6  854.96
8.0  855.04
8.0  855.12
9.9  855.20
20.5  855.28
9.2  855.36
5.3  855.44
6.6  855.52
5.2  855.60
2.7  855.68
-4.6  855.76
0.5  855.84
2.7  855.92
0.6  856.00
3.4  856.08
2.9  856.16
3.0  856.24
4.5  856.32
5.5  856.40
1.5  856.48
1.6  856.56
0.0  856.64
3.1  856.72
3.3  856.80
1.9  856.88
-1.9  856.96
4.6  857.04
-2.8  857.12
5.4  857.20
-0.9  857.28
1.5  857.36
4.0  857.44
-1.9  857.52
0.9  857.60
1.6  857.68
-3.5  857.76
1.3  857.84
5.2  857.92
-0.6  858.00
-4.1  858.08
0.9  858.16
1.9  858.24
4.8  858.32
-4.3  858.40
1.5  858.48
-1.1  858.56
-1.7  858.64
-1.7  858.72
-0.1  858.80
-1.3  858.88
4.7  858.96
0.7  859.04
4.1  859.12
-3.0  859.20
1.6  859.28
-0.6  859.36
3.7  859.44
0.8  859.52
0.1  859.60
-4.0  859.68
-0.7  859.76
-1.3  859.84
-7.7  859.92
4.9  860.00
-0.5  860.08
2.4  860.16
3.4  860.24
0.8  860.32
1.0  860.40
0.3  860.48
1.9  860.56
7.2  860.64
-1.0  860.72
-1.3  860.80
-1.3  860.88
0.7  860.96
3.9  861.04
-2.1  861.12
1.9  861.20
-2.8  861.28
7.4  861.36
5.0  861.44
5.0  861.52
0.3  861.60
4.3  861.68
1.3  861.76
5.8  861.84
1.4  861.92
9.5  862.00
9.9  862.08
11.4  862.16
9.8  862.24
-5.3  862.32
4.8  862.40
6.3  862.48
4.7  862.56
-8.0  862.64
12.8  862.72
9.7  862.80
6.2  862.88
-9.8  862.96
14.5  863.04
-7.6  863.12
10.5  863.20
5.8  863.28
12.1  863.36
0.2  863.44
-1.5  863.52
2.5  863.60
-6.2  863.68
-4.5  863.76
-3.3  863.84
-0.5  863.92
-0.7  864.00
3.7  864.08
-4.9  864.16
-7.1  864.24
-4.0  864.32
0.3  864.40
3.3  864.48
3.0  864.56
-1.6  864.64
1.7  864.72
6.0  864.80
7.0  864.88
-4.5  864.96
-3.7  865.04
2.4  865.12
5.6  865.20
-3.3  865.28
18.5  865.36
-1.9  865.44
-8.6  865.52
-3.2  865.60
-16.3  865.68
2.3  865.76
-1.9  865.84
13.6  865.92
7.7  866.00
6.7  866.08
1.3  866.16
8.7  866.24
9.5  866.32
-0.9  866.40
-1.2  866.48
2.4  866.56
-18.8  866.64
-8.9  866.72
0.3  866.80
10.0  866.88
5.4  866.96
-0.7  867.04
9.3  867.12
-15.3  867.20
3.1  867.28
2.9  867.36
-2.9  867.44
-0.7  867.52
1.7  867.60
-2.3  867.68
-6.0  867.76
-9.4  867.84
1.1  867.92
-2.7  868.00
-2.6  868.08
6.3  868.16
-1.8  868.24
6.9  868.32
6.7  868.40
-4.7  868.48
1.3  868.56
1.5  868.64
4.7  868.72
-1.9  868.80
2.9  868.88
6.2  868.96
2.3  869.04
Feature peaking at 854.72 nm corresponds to [O II] 3727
